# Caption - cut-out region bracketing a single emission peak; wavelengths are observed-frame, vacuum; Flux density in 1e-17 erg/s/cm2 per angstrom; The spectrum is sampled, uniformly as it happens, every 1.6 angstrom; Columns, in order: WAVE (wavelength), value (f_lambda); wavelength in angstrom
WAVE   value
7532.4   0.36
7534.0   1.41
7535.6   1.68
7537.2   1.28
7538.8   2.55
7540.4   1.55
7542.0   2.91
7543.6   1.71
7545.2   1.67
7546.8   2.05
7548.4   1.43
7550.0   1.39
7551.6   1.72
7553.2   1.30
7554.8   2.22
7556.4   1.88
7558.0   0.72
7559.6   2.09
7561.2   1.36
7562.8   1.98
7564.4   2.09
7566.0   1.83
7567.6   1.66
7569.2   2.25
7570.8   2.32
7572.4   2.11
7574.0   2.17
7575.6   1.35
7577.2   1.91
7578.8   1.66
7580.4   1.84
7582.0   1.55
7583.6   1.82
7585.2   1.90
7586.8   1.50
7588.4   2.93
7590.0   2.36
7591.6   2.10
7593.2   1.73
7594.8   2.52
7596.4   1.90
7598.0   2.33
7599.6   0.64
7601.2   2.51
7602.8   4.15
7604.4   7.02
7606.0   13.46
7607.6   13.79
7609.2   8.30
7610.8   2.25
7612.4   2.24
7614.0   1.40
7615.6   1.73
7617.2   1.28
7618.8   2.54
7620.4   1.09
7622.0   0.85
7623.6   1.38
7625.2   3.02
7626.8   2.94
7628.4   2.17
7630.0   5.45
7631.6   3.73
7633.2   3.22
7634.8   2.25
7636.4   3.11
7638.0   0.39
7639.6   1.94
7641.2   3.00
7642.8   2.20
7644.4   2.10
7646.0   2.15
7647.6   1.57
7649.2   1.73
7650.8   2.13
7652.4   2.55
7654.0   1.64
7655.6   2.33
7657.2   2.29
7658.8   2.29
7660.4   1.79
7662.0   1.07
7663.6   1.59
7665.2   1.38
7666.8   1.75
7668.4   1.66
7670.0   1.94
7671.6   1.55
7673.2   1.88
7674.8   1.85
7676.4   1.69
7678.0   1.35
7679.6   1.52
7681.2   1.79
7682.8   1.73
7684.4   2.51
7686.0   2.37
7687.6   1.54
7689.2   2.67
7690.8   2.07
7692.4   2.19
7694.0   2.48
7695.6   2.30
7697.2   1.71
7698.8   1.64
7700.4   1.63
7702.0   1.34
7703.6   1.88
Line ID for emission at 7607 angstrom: Halpha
